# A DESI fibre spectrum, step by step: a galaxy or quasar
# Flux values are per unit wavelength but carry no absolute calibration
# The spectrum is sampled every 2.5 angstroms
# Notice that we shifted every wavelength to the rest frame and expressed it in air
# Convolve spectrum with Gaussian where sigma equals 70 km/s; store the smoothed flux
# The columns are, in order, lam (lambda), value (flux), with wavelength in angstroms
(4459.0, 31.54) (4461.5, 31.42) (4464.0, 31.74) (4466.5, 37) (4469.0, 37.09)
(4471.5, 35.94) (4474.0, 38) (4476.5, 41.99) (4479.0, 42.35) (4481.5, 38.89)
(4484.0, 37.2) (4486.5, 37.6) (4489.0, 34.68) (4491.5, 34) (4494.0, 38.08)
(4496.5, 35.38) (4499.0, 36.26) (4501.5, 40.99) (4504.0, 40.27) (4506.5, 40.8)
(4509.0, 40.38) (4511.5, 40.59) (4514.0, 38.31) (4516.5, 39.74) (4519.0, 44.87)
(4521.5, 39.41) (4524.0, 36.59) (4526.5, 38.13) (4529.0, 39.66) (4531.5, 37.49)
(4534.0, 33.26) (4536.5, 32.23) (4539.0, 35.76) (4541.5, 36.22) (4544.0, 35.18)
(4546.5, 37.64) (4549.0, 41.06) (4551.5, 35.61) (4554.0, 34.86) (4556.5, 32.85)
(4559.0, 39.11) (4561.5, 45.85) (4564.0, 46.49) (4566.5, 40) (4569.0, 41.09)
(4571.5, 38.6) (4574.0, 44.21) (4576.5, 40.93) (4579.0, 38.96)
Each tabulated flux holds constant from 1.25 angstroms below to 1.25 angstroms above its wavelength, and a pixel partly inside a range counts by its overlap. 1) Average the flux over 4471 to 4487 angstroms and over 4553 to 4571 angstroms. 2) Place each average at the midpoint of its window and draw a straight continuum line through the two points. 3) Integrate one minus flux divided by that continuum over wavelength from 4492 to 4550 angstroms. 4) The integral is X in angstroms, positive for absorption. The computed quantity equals 2.1 angstroms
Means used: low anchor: 39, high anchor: 40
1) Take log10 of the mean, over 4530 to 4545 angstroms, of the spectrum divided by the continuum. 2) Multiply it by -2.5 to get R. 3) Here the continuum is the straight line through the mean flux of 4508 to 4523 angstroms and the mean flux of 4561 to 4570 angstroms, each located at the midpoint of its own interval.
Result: 0.19 mag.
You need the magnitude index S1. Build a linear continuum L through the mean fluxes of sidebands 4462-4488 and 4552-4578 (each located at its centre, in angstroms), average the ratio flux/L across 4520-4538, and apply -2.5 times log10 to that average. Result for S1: 0.07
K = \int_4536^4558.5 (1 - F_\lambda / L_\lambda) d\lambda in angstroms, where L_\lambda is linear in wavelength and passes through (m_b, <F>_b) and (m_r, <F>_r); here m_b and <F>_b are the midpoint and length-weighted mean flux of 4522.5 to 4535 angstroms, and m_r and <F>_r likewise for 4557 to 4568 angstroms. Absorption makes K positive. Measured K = 2.2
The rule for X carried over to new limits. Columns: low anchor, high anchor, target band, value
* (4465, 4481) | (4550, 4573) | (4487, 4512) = 0.5 angstroms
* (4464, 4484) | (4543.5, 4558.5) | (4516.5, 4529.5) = -0.9 angstroms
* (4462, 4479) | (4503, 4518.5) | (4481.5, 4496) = 0.8 angstroms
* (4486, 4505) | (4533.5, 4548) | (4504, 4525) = -2.2 angstroms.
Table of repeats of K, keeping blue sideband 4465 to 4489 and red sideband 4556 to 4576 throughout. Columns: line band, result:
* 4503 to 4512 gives -0.3 angstroms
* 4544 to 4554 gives 0.8 angstroms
